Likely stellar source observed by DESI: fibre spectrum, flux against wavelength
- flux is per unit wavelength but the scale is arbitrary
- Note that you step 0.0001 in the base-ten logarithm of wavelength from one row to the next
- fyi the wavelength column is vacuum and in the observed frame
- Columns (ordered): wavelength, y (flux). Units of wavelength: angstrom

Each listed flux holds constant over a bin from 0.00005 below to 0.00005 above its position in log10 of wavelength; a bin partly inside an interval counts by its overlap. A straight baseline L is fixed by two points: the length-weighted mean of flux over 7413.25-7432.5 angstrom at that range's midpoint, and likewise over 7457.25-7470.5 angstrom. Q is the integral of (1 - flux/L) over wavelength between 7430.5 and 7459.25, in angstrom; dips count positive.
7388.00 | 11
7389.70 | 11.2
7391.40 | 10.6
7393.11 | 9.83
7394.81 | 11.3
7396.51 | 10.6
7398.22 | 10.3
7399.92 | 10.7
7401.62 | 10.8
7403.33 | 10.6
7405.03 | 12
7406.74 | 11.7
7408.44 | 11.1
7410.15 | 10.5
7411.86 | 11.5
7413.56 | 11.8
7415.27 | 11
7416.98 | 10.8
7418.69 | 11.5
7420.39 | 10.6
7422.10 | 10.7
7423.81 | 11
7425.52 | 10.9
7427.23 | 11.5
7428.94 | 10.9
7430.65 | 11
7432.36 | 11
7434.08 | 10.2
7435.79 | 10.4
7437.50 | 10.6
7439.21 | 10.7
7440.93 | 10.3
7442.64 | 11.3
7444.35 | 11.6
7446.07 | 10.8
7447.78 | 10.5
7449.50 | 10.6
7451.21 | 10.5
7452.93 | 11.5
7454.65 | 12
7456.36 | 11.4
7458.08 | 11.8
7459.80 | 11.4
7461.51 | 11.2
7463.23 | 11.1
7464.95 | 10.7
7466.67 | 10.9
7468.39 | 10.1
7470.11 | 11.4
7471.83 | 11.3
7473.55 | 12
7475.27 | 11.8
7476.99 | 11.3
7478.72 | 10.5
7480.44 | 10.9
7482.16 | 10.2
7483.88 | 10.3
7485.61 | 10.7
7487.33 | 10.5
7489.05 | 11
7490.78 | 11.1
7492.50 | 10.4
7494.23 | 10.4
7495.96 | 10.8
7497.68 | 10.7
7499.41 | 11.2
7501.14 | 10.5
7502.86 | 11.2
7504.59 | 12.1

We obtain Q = 0.2 angstrom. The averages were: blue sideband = 11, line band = 11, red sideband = 11.1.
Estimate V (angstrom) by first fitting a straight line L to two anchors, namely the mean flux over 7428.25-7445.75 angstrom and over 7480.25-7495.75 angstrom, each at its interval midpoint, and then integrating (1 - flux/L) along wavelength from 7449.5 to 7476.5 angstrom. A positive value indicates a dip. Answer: -1.4 angstrom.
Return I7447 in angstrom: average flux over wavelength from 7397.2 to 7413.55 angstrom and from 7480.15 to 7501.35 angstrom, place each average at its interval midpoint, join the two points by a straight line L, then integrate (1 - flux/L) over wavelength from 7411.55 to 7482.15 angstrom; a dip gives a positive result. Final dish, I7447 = -1.1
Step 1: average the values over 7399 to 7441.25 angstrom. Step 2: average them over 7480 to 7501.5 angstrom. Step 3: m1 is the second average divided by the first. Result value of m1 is 1.0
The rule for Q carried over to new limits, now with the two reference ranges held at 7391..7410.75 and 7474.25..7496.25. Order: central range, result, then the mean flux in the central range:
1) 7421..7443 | 0.0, 10.8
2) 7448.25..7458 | -0.4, 11.2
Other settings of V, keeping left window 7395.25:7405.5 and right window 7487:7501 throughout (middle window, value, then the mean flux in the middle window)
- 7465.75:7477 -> -0.5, 11.3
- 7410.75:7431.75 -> -0.6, 11.1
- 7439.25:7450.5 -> -0.1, 10.8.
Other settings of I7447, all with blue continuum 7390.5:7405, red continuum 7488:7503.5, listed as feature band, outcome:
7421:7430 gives -0.2 angstrom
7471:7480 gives -0.5 angstrom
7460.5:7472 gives -0.2 angstrom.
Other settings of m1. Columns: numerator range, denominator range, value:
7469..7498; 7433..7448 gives 1.02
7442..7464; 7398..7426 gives 1.01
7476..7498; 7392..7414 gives 0.97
